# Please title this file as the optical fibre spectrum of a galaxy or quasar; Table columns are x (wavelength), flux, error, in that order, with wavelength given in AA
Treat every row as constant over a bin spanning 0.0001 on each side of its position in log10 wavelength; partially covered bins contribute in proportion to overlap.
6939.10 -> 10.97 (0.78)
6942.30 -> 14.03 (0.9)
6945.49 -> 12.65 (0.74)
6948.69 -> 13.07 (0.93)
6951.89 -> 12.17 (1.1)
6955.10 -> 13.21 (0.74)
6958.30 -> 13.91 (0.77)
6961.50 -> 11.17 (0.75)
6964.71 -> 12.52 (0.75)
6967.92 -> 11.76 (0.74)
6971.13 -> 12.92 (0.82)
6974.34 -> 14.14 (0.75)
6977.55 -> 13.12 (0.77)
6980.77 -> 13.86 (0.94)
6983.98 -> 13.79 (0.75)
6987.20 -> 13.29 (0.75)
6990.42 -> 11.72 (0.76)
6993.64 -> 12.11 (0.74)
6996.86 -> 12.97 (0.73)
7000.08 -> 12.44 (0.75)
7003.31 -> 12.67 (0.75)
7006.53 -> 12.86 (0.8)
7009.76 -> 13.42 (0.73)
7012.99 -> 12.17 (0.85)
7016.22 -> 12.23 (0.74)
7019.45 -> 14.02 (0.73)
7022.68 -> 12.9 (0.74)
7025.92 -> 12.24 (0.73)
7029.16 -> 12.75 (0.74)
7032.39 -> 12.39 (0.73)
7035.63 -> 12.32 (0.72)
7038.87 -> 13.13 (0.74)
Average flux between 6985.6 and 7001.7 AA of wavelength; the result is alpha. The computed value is 12.5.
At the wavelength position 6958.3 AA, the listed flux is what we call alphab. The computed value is 13.91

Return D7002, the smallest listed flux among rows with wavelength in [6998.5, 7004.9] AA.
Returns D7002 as 12.44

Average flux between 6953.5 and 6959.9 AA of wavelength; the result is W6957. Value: 13.6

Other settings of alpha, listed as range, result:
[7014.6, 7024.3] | 13.1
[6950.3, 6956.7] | 12.7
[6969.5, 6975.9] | 13.5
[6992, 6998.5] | 12.5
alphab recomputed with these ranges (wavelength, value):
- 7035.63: 12.32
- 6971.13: 12.92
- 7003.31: 12.67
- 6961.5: 11.17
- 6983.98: 13.79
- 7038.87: 13.13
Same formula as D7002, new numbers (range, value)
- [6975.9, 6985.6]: 13.12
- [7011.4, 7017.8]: 12.17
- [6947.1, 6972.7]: 11.17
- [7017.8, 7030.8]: 12.24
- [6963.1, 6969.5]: 11.76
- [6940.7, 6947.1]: 12.65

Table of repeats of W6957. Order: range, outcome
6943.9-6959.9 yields 13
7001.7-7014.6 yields 12.8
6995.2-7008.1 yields 12.7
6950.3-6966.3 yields 12.6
